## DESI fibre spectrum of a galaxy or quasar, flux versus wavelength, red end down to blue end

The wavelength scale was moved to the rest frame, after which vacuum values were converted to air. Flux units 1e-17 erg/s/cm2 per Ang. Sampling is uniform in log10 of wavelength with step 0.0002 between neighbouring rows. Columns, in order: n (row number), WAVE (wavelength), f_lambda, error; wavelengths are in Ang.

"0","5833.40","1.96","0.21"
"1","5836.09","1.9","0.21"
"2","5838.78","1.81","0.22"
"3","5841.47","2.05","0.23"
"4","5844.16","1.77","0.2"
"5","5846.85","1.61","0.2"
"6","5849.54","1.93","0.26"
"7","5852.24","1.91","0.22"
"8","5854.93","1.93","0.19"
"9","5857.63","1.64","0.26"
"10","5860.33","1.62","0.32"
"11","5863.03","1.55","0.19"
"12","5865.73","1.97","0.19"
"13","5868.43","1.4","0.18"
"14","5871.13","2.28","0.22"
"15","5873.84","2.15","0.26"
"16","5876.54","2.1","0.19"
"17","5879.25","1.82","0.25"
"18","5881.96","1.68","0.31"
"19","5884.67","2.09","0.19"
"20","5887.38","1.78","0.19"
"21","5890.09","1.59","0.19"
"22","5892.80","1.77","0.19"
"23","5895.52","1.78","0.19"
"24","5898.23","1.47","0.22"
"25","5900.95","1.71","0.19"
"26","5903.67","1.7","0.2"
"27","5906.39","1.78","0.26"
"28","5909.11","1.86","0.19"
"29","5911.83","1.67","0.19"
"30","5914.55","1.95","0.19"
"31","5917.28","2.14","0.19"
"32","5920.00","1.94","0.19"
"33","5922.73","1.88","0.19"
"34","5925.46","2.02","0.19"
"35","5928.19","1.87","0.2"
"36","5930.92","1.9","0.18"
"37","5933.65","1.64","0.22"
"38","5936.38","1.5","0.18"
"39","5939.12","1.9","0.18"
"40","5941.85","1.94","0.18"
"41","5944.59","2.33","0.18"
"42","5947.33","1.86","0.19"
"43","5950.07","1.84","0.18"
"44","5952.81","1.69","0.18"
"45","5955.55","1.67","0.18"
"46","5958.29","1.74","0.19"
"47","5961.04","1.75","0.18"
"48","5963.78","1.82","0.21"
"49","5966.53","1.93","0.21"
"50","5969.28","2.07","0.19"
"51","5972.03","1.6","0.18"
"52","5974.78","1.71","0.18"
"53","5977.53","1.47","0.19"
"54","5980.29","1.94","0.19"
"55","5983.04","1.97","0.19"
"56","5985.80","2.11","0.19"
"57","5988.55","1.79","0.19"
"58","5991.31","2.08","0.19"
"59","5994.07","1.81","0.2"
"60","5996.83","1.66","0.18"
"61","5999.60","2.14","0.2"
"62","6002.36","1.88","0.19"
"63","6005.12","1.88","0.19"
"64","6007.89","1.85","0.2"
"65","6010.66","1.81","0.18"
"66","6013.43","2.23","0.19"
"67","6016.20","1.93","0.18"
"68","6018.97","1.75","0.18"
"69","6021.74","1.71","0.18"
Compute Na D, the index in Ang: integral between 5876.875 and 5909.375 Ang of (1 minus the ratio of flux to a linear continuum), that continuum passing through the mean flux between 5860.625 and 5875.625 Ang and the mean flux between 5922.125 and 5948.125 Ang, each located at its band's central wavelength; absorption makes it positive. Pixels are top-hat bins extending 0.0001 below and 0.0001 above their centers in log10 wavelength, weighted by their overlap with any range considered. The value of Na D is 1.90 Ang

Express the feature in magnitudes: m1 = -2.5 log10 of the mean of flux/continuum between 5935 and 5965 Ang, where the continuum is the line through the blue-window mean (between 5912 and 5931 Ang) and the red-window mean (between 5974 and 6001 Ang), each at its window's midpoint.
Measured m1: 0.052 mag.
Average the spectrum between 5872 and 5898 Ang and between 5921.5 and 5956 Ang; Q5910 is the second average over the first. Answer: 1.0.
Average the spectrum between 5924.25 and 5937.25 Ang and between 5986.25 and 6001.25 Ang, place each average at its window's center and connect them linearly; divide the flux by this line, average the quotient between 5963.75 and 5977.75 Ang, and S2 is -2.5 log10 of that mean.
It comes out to 0.05 mag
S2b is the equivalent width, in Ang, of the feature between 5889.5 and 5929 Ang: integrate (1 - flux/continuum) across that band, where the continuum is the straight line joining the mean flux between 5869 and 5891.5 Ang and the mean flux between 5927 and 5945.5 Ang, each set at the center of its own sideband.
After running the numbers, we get 1.5 Ang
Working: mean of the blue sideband 1.92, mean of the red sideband 1.86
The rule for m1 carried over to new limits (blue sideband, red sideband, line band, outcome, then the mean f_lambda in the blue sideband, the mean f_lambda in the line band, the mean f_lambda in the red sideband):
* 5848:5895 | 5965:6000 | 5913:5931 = -0.06 mag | 1.83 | 1.96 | 1.86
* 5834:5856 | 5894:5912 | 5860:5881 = -0.04 mag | 1.87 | 1.87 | 1.71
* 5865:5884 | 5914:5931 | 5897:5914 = 0.14 mag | 1.92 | 1.71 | 1.96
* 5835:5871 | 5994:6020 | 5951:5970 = 0.04 mag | 1.79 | 1.8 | 1.9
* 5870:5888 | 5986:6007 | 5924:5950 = 0.04 mag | 1.99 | 1.88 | 1.9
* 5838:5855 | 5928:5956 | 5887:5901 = 0.11 mag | 1.86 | 1.67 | 1.83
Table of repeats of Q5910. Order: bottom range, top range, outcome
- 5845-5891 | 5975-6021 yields 1.03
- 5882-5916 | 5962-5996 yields 1.05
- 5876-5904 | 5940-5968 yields 1.05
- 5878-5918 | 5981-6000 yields 1.08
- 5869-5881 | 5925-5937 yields 0.88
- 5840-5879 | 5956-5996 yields 0.99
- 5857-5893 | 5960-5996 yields 1.01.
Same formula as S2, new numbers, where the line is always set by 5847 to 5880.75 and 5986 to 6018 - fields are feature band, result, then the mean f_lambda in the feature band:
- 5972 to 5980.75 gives 0.15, 1.66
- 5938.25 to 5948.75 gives -0.07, 2.01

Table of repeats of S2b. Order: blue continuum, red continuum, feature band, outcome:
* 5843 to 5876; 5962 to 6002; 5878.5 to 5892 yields 0.3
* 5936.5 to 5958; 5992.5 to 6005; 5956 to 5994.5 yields 0.6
